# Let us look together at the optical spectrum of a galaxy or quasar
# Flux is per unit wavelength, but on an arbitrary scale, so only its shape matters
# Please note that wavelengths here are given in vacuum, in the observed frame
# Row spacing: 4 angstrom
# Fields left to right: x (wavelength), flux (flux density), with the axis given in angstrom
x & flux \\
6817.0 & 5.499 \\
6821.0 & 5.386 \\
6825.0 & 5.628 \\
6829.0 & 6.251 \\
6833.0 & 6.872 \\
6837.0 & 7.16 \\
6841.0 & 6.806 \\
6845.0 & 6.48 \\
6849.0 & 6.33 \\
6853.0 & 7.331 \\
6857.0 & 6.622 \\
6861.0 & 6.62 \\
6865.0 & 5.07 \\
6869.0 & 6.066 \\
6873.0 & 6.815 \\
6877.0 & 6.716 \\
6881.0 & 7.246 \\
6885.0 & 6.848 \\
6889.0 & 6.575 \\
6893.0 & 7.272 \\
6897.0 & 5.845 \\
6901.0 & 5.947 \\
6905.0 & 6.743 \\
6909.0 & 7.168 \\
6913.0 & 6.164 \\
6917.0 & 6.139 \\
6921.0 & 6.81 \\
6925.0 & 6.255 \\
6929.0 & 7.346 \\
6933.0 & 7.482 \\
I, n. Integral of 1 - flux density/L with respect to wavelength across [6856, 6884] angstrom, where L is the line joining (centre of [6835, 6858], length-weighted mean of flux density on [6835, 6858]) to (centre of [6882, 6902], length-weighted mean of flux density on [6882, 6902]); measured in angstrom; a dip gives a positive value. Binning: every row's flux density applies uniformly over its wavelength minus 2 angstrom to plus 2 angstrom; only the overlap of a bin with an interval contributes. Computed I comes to 0.9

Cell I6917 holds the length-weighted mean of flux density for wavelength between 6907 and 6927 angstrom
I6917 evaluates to 6.51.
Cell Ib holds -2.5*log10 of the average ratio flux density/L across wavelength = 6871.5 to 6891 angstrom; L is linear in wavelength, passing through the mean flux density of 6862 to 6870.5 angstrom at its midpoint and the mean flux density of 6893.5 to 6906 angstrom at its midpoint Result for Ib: -0.16 mag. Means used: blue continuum 5.66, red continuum 6.26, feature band 6.84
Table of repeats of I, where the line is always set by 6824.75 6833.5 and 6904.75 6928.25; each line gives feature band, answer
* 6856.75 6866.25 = 0.43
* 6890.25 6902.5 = 0.22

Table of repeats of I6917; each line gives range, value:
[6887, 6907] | 6.48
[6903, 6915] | 6.69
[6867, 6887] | 6.74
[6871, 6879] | 6.77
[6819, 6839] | 6.26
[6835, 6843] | 6.98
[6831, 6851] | 6.73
